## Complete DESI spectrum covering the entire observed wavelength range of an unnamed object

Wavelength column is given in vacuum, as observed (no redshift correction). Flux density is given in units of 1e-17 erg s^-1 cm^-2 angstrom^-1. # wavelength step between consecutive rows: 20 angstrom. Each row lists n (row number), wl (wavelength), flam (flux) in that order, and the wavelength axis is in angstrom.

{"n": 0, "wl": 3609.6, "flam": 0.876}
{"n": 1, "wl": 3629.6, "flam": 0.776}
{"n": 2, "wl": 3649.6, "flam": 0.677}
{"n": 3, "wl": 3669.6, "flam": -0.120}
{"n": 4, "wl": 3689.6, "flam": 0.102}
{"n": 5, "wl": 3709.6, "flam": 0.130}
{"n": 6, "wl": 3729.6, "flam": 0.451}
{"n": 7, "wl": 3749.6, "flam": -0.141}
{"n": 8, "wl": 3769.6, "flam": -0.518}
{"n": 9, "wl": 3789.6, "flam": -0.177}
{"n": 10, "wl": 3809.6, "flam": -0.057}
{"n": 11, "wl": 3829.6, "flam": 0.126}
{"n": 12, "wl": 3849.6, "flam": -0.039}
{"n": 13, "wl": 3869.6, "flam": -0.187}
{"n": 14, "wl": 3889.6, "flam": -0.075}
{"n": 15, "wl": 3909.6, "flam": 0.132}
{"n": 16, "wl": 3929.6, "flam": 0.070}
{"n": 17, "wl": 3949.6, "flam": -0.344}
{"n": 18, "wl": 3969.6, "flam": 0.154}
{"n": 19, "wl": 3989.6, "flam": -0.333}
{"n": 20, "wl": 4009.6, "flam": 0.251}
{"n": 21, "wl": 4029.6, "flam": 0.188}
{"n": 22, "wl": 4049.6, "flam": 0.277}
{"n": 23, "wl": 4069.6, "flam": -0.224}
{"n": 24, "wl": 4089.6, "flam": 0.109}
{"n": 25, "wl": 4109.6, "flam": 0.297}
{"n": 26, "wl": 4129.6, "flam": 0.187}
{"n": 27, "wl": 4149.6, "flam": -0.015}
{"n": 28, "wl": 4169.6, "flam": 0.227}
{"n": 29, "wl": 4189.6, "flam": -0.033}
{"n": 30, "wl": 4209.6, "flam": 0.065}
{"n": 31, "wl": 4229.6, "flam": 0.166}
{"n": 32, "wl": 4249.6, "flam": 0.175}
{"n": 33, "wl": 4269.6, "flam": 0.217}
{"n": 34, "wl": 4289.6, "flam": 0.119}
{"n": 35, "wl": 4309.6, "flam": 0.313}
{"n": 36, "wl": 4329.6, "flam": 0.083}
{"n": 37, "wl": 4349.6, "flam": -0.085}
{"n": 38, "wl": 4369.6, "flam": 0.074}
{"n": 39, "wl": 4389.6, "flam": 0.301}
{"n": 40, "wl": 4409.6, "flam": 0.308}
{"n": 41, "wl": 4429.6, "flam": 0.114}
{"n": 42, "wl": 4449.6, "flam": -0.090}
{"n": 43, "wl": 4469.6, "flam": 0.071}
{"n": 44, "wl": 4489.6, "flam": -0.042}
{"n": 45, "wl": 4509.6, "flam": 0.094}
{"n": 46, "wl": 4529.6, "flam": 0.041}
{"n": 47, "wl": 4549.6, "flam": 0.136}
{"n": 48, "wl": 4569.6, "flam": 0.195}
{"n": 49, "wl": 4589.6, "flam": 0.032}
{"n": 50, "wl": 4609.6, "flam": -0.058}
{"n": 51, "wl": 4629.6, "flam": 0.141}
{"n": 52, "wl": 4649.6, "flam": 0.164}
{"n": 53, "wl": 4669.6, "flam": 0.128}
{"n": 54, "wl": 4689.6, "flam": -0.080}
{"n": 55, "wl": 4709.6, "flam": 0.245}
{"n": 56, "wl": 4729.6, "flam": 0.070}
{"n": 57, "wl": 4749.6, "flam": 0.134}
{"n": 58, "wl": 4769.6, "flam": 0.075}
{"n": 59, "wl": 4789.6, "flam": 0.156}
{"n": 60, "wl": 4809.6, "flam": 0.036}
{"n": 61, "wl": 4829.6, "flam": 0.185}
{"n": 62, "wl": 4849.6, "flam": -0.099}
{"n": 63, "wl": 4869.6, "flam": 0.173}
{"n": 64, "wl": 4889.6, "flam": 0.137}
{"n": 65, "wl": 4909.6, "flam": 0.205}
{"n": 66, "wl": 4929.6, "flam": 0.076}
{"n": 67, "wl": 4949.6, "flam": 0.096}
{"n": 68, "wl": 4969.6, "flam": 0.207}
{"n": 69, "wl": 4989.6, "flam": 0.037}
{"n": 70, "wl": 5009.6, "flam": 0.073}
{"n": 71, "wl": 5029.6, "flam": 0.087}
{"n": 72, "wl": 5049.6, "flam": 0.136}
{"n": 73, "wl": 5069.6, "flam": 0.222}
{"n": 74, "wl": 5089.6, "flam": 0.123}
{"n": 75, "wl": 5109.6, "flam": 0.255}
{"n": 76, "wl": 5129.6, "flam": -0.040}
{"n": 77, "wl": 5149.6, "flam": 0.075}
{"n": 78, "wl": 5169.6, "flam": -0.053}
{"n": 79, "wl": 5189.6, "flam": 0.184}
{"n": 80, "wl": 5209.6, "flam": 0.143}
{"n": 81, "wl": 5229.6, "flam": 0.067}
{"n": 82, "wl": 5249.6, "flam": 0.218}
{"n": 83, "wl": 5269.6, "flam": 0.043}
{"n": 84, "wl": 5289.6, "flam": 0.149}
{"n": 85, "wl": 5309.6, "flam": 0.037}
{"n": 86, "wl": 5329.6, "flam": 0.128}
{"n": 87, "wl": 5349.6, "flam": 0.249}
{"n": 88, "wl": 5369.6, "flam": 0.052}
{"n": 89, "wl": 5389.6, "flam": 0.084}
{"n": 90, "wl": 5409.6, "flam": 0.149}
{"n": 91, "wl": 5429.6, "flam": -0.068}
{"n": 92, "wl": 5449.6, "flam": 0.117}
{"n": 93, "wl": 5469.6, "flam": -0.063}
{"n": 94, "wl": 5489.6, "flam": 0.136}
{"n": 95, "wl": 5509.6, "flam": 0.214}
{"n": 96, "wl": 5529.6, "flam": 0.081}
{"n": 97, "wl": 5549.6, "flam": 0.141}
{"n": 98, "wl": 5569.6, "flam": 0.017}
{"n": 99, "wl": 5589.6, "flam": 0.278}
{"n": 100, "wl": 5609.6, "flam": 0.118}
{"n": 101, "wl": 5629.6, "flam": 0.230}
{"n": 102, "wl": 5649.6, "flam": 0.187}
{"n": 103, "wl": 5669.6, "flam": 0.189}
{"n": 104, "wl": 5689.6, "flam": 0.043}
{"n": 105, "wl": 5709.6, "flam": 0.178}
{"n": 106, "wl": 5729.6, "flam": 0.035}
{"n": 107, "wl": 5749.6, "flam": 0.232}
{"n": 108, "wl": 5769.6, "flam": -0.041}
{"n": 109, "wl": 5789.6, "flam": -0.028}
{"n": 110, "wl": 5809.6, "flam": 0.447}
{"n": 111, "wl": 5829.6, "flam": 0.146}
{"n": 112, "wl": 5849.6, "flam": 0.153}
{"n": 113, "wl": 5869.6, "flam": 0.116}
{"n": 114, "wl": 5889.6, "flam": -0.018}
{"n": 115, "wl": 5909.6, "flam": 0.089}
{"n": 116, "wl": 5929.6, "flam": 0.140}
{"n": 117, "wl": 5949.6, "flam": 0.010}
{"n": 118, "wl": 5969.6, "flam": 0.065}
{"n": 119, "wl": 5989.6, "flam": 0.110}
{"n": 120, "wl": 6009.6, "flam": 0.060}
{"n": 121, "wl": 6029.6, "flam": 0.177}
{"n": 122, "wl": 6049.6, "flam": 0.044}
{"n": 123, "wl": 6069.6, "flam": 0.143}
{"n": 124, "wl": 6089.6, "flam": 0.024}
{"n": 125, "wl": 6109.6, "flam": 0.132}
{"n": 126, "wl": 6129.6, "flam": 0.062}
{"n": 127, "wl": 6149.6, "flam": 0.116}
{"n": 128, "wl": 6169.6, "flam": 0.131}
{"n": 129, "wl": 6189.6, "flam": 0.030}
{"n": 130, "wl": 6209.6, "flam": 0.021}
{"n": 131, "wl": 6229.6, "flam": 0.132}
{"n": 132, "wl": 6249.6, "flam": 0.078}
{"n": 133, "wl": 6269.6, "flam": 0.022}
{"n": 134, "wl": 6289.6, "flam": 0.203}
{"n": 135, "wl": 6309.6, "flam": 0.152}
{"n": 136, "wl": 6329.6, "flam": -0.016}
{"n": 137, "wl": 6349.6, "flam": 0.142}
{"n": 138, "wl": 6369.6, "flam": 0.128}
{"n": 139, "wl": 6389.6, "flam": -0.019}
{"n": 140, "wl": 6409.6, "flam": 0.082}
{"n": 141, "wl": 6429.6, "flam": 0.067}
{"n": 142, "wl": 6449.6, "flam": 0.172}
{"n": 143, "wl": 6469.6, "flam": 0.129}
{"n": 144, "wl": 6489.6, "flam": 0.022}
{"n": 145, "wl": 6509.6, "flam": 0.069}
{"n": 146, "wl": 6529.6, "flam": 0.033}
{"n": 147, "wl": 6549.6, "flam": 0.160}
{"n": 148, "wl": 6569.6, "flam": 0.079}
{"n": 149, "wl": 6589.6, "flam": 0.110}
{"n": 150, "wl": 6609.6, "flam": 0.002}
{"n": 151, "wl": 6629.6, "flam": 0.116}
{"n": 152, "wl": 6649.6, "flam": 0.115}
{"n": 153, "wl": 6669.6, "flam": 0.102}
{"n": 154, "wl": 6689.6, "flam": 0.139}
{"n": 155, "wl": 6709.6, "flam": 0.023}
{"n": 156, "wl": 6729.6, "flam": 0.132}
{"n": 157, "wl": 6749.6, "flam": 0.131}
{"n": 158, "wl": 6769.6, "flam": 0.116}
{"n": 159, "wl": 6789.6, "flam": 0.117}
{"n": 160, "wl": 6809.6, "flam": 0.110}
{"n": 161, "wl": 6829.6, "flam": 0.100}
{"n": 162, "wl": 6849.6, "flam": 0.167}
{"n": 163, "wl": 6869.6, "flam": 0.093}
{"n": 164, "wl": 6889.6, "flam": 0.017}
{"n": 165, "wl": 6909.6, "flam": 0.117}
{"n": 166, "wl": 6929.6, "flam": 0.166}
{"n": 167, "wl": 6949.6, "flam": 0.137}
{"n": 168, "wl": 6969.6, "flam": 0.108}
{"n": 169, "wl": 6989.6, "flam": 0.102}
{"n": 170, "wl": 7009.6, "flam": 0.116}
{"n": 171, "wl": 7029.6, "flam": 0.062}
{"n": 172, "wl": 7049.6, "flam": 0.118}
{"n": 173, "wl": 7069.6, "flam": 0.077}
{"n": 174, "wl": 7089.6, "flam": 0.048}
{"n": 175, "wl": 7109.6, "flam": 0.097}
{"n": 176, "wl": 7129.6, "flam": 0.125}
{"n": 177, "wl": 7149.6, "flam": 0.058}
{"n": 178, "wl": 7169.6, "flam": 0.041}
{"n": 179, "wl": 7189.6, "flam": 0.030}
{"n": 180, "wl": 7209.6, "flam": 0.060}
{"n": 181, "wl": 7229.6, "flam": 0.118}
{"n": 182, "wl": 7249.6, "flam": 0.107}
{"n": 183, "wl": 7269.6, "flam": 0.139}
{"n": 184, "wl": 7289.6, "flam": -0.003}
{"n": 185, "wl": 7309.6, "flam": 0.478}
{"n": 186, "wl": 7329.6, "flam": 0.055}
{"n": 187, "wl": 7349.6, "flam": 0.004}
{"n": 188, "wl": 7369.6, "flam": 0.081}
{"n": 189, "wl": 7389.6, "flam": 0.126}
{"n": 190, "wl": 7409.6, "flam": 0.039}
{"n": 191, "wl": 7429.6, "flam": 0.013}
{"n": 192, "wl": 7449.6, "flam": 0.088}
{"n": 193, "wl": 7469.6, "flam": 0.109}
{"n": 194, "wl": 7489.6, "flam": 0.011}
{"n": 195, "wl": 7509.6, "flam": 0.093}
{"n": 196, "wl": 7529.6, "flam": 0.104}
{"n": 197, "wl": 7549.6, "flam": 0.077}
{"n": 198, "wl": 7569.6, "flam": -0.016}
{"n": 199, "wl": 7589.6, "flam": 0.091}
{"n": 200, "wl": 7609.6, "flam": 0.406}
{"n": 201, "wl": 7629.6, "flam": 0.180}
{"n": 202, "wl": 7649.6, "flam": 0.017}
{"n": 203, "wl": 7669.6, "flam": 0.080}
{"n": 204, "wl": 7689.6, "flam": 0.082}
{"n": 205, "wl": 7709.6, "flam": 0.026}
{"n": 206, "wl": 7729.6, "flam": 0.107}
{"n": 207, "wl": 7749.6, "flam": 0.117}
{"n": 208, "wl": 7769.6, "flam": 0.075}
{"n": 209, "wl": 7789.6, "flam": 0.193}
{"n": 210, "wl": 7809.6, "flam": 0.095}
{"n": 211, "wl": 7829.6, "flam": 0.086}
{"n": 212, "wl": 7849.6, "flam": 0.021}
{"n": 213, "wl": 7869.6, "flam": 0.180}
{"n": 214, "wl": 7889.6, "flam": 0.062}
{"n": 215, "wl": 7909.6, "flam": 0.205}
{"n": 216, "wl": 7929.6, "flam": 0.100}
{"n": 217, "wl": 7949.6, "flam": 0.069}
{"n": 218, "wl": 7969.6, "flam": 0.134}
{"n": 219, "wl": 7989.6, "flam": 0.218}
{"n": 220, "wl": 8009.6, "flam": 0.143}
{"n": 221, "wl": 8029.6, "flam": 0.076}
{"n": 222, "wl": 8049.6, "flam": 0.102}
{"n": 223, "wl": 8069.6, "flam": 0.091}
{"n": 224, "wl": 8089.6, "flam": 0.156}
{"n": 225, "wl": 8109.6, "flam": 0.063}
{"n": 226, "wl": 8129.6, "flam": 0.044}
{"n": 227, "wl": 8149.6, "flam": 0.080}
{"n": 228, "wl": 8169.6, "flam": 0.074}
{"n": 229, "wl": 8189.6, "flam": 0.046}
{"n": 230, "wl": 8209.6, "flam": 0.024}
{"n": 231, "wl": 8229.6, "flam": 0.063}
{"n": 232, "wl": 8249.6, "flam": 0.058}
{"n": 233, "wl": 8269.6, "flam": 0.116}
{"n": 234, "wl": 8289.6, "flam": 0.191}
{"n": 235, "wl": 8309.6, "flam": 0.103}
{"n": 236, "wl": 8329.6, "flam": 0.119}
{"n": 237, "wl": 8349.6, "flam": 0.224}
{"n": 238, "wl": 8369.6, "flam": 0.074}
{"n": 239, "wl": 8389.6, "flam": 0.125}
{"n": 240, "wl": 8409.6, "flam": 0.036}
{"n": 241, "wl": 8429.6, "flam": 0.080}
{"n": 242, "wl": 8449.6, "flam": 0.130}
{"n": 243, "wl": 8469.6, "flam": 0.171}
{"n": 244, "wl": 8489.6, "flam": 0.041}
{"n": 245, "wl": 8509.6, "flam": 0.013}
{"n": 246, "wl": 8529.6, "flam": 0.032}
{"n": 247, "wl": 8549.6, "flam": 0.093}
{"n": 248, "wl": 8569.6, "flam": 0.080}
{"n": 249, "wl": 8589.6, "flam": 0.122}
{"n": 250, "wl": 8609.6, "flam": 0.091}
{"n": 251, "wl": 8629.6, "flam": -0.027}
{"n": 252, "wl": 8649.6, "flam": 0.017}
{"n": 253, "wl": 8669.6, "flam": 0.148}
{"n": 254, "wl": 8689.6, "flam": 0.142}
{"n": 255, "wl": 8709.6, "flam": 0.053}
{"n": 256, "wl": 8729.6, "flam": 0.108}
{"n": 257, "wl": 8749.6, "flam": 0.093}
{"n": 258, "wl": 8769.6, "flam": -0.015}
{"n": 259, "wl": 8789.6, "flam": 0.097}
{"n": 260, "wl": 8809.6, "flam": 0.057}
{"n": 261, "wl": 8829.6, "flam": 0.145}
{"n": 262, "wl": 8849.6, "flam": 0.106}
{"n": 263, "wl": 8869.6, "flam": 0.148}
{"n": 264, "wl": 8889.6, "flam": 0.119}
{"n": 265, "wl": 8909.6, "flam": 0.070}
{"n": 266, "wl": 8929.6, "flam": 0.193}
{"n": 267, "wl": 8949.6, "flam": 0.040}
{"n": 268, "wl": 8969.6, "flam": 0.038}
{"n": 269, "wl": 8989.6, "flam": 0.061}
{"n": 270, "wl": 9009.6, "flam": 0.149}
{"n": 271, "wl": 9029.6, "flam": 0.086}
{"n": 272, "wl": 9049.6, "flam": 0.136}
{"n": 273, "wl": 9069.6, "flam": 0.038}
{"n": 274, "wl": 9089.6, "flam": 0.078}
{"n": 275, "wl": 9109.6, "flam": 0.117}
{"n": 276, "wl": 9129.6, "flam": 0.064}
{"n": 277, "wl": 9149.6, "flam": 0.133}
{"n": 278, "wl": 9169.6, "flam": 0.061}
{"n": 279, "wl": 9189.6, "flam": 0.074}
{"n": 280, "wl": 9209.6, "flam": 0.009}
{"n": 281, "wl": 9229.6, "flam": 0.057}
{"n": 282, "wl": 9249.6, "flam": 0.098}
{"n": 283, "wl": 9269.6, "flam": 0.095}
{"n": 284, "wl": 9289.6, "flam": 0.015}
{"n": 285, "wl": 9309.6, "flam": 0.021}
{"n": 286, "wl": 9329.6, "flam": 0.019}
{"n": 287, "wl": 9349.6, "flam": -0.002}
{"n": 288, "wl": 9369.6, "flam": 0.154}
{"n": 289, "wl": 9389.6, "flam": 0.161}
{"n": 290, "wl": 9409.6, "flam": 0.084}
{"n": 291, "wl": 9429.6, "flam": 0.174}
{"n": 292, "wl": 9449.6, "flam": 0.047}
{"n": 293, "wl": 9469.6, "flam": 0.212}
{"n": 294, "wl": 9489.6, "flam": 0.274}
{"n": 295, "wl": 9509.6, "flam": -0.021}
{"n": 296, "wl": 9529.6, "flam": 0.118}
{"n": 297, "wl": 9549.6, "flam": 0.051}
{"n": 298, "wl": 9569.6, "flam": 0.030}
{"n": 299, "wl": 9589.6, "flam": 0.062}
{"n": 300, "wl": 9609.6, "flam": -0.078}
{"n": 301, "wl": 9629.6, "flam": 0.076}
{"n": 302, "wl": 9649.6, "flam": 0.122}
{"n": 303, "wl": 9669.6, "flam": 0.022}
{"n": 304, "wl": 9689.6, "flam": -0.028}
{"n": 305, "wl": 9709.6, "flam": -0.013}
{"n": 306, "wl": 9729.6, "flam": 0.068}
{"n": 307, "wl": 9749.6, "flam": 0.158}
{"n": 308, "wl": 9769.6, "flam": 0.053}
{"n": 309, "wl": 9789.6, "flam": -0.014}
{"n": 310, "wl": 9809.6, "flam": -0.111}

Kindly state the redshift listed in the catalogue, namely 0.158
